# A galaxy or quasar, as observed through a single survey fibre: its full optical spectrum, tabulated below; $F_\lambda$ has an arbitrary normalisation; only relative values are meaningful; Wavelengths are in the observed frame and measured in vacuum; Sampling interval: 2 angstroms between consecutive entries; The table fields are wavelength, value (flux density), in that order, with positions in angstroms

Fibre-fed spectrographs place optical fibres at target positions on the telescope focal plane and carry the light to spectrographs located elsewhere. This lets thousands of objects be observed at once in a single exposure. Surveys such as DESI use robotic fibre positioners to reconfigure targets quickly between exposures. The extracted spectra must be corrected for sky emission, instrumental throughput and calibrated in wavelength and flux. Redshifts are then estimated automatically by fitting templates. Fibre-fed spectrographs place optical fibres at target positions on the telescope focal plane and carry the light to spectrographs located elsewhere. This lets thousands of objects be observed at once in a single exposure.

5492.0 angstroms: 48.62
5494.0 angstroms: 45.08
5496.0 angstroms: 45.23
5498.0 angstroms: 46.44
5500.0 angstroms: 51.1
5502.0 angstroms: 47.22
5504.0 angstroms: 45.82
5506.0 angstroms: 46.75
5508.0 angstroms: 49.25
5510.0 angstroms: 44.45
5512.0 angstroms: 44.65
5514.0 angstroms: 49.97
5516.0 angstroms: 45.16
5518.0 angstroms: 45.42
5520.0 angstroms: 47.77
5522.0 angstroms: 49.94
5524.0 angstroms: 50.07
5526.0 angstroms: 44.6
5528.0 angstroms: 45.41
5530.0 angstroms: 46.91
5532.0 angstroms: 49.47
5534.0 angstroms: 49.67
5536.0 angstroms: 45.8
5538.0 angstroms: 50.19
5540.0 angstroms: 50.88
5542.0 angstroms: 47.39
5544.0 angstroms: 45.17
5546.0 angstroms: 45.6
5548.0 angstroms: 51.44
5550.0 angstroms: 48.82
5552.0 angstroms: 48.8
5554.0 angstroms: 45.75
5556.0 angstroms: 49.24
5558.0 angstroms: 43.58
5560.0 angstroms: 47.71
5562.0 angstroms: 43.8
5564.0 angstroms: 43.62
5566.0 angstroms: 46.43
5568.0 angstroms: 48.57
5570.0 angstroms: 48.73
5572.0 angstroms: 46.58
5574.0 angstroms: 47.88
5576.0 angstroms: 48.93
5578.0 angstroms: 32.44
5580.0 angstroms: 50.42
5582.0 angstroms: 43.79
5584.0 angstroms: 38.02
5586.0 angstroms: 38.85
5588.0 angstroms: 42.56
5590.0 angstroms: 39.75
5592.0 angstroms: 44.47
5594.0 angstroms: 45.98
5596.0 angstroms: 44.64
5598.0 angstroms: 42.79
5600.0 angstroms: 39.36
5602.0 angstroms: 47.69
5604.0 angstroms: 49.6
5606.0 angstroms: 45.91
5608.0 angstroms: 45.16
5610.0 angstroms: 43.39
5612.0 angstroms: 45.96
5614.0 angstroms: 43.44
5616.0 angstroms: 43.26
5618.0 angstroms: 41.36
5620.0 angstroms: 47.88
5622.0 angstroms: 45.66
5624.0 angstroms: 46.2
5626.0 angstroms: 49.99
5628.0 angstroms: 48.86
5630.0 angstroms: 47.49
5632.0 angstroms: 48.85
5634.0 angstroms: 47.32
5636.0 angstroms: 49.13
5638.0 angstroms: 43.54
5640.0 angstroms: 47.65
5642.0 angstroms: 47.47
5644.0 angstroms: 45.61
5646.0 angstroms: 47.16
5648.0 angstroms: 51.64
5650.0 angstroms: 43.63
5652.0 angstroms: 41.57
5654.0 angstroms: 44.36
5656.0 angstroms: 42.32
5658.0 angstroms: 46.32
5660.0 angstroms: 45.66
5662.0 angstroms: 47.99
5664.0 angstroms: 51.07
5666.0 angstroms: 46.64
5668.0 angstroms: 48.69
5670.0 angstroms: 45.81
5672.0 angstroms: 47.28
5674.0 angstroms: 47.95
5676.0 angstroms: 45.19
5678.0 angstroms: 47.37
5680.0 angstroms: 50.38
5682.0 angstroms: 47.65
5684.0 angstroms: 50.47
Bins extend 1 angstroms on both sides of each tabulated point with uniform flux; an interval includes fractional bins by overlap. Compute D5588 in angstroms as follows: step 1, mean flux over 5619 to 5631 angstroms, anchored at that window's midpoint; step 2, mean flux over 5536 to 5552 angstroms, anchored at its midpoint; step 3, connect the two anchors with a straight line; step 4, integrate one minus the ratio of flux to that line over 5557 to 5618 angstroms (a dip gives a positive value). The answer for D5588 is 4.6 angstroms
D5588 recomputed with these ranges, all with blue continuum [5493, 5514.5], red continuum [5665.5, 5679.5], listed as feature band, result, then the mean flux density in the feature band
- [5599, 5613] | 0.5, 45.3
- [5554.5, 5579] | 0.7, 45.6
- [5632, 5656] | 0.4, 46.2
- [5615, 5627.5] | 0.3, 45.9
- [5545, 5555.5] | -0.3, 48.1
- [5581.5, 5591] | 1.3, 40.4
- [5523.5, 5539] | -0.3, 47.7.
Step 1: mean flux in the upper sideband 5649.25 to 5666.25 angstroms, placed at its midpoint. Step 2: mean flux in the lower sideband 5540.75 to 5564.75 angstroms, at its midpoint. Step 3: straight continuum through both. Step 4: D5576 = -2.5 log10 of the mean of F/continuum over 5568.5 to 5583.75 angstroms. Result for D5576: 0.030 mag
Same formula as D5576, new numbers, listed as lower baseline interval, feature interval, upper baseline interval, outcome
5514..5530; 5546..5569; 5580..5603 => -0.05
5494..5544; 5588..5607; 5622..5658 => 0.06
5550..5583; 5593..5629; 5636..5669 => 0.02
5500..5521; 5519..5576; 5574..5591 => -0.07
